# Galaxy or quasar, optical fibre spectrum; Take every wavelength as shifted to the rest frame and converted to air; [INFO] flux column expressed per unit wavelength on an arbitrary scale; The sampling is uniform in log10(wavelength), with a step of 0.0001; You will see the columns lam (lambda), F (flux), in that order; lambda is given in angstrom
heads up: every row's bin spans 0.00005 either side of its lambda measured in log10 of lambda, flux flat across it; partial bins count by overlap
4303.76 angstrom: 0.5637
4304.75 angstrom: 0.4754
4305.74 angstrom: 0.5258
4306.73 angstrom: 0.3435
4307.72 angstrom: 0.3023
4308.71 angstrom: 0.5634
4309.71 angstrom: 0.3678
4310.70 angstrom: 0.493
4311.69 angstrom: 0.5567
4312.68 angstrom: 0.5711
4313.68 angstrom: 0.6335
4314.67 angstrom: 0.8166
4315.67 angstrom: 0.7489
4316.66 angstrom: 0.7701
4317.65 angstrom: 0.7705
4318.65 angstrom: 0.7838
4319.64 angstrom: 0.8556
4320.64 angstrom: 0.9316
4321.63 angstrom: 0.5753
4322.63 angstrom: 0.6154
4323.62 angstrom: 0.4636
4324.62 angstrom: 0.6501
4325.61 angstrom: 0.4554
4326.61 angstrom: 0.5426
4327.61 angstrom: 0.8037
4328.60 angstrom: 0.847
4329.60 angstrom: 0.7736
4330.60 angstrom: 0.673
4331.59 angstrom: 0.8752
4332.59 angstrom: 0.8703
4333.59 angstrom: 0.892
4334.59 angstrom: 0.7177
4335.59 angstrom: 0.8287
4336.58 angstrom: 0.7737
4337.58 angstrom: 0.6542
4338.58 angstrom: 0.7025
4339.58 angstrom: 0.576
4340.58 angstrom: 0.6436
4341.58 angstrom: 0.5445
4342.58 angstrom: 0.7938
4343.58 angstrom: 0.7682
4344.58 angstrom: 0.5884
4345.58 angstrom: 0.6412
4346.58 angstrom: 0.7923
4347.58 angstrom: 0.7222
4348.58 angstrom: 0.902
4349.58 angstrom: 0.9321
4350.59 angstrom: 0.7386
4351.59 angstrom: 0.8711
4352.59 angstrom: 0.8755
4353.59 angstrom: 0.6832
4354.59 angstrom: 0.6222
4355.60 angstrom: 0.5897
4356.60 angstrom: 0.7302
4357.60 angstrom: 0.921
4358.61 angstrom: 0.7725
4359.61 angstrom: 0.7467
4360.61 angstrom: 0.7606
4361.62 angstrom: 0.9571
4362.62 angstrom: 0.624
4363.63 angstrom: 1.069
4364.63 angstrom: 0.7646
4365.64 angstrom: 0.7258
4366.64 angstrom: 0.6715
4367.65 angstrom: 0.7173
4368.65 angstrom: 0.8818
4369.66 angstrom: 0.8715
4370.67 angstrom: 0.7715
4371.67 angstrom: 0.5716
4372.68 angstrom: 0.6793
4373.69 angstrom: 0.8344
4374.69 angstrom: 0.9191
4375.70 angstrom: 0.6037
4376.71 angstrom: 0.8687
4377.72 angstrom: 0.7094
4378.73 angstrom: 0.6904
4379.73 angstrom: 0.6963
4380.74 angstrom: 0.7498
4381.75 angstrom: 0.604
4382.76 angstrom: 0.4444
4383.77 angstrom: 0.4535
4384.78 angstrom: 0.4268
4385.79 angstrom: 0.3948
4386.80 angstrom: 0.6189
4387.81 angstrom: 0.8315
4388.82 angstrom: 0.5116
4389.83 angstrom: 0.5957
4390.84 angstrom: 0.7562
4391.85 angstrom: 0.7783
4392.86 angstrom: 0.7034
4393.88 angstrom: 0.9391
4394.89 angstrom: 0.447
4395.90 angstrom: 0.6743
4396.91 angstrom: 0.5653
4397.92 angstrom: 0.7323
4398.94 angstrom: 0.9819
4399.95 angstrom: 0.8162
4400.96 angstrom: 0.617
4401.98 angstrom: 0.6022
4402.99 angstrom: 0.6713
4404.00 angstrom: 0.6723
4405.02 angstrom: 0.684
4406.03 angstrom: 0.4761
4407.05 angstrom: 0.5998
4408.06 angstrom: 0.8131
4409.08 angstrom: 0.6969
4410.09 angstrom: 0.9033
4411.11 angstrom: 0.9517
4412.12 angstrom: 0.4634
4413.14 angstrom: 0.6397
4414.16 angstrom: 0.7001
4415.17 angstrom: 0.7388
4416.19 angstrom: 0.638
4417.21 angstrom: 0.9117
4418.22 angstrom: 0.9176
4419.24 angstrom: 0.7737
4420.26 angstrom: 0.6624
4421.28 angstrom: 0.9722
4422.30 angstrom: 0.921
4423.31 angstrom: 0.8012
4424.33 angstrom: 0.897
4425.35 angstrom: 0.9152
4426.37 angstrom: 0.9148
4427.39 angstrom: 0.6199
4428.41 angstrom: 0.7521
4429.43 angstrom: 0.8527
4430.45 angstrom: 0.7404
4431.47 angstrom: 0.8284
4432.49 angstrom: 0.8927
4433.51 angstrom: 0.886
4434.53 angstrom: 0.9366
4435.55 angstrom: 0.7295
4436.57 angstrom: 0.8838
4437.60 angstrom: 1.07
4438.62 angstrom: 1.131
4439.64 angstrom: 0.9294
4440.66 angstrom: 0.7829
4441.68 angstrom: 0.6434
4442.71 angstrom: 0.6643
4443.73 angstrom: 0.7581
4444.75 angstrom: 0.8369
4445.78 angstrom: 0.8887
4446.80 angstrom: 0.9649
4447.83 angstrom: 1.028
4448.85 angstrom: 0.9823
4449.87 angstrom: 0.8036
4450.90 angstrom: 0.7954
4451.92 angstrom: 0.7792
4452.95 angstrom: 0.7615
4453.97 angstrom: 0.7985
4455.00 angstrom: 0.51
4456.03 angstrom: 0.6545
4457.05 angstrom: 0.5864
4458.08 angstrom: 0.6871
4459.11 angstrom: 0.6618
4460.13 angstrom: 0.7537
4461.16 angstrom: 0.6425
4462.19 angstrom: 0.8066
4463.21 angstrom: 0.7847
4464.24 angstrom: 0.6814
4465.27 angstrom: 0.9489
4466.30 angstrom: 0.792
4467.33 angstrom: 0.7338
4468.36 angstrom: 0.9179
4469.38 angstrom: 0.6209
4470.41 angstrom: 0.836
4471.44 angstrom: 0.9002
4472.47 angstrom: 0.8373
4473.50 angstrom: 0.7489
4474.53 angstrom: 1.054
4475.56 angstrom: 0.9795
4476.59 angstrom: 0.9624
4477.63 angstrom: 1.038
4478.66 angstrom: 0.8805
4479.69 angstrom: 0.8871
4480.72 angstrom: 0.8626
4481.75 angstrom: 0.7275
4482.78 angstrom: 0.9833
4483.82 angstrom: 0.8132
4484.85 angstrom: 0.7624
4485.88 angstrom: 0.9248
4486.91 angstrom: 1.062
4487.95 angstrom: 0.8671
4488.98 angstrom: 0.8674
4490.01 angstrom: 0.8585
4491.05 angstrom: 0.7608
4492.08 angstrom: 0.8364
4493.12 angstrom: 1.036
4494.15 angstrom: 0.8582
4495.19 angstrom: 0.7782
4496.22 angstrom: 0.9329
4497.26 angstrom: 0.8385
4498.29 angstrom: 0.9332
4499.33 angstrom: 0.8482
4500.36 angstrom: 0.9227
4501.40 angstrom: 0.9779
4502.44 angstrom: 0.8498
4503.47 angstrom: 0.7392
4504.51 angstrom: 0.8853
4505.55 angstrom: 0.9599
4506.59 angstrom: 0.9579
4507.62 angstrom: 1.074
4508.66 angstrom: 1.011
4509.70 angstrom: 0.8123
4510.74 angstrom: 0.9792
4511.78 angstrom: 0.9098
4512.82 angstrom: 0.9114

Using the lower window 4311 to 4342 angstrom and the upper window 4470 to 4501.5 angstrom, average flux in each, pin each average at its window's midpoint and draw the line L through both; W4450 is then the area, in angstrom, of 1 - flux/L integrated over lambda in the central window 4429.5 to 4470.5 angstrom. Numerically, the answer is 2.1 angstrom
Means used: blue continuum 0.706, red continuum 0.888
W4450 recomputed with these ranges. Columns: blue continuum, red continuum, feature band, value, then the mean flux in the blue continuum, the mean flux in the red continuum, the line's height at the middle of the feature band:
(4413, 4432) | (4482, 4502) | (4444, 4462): 1.40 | 0.803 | 0.885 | 0.839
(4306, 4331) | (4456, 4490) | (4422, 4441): -2.21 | 0.635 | 0.83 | 0.777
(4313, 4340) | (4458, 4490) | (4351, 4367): -0.51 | 0.725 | 0.842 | 0.751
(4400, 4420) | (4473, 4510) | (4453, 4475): 2.01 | 0.711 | 0.898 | 0.835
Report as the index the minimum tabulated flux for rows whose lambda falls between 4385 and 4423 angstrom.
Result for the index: 0.3948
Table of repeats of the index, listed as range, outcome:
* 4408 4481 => 0.4634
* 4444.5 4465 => 0.51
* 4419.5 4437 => 0.6199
